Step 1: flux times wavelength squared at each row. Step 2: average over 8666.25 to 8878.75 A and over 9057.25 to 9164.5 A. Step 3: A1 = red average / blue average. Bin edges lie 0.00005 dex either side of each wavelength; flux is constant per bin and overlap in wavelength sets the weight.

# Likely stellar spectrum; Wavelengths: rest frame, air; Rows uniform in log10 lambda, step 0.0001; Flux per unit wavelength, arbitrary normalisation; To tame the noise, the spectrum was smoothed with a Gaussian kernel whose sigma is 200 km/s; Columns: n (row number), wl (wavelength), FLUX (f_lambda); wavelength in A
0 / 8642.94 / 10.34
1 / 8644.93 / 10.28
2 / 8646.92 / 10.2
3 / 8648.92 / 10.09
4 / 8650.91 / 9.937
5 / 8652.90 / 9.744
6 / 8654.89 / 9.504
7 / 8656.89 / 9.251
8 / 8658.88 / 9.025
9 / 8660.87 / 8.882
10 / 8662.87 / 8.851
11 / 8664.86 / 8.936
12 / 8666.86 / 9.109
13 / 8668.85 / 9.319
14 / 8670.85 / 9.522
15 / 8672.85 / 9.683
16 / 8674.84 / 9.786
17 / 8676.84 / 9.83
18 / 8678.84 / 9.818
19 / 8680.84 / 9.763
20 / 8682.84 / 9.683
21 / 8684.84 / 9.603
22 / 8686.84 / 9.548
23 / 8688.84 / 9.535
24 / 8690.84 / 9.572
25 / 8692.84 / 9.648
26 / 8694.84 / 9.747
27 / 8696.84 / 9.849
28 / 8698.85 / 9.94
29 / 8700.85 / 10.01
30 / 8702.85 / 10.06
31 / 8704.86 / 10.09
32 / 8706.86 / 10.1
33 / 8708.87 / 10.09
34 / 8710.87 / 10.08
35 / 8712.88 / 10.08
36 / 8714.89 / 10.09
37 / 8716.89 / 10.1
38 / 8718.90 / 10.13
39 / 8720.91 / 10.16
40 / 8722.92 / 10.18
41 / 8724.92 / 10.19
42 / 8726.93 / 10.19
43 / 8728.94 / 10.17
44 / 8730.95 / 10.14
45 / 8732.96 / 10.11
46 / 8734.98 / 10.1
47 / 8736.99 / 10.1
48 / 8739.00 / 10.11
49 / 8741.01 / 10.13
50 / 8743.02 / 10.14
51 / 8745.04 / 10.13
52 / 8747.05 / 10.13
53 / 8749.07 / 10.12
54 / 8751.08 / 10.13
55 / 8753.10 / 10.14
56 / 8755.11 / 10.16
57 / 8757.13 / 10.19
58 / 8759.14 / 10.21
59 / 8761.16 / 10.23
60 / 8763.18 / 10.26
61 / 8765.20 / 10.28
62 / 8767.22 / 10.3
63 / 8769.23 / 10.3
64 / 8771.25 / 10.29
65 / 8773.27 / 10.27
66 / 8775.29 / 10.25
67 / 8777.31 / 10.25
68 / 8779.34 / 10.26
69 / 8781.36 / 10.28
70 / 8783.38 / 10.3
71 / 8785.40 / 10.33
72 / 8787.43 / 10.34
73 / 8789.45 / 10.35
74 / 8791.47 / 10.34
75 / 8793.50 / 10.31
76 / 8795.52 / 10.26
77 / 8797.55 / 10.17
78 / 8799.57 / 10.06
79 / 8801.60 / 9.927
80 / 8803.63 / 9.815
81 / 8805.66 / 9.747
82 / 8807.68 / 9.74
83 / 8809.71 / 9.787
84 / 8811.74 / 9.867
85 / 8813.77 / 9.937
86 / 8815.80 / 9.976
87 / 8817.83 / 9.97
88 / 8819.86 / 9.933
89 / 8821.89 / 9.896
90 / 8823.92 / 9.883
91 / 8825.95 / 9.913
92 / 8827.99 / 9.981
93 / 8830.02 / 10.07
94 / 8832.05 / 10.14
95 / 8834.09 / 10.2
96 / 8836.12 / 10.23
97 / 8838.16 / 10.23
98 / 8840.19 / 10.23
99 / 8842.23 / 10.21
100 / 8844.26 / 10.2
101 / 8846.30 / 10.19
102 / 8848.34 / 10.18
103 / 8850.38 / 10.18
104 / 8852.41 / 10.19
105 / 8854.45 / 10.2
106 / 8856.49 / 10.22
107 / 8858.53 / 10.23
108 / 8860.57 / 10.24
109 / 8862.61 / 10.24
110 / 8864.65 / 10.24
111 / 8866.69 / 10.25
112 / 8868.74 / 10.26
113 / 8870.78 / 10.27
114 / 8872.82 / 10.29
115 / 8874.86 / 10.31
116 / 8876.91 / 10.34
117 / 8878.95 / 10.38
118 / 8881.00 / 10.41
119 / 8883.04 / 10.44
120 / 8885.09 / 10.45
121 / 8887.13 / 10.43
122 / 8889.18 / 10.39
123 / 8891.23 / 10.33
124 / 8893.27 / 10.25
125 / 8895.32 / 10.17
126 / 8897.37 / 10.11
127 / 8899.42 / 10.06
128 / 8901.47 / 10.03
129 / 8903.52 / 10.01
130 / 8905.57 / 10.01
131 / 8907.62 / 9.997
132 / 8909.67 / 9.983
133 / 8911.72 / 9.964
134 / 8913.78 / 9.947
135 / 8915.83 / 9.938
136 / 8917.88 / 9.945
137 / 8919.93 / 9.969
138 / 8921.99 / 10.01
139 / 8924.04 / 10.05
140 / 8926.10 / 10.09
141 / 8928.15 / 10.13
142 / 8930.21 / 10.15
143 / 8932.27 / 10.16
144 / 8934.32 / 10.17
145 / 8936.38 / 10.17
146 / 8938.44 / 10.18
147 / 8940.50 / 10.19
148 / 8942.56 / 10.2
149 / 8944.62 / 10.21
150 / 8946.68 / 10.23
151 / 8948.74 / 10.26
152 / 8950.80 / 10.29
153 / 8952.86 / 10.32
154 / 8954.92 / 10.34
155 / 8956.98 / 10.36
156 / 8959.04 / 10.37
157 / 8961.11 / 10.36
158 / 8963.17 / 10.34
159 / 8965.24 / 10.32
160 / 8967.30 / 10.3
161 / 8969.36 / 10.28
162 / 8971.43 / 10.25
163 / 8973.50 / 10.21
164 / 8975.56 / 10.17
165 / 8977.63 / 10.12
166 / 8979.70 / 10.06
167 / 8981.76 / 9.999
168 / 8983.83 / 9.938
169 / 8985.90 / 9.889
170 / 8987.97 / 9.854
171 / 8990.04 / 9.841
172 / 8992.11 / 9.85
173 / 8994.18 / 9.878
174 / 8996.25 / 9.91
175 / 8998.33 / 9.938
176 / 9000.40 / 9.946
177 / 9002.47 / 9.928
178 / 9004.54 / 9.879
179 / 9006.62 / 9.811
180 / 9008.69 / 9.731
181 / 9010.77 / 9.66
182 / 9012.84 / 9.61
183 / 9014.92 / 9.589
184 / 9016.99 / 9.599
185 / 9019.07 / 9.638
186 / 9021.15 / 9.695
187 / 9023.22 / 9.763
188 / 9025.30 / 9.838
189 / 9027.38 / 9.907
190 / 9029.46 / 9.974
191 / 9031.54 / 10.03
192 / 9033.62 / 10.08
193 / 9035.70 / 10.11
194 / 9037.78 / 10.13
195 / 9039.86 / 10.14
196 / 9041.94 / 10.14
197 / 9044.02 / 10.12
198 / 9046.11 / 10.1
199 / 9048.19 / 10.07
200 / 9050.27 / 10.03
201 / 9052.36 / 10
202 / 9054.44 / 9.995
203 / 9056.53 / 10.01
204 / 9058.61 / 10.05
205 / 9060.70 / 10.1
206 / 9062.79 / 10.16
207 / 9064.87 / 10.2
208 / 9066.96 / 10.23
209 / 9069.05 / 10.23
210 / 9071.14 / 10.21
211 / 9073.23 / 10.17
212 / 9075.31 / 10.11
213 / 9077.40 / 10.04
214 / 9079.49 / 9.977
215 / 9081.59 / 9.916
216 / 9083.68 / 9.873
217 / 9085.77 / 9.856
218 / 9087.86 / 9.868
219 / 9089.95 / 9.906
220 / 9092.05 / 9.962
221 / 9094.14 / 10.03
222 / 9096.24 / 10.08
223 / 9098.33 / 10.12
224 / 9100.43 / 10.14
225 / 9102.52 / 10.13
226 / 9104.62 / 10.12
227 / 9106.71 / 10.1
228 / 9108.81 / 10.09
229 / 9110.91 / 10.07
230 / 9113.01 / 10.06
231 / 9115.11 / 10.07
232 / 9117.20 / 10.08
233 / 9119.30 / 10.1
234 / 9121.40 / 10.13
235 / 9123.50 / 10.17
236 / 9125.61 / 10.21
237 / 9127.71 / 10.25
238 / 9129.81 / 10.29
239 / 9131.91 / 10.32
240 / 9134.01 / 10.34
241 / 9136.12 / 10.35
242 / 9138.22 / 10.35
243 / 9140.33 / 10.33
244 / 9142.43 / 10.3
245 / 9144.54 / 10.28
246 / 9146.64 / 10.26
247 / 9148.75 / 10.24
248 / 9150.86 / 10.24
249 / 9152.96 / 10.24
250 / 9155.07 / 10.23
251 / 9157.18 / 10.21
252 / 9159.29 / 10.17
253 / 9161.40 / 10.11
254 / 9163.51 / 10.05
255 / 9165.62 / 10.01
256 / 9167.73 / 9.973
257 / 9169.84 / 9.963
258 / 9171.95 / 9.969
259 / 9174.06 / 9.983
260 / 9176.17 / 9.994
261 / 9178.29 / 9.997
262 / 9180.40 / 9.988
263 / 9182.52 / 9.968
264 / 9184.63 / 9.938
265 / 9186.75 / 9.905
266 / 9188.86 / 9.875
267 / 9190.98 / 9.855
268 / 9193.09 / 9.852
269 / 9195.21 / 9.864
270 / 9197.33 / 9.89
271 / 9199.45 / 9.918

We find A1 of 1.1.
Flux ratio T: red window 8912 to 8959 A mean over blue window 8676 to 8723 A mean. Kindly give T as 1.03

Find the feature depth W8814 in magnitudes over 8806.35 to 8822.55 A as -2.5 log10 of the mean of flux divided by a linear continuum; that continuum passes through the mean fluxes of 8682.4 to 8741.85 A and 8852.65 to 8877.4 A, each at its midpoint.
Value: 0.03 mag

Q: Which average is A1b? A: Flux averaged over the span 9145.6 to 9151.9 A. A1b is 10.2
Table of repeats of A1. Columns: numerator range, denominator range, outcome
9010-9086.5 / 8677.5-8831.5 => 1.06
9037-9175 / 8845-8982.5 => 1.04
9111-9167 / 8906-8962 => 1.05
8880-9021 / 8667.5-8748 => 1.07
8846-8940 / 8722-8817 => 1.03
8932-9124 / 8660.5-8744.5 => 1.10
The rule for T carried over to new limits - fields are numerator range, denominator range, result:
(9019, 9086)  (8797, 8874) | 0.99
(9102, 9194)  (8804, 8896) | 1.00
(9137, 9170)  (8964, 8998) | 1.01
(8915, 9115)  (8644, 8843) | 1.01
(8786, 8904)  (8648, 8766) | 1.03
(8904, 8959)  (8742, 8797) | 0.99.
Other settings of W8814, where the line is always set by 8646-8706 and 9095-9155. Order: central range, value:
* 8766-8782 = -0.06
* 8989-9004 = 0.01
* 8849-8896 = -0.05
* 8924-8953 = -0.02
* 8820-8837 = -0.02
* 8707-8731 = -0.05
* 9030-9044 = 0.00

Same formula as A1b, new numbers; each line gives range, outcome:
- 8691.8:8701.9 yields 9.84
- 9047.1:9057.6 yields 10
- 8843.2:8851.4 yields 10.2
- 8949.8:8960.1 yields 10.3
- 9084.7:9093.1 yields 9.9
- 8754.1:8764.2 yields 10.2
